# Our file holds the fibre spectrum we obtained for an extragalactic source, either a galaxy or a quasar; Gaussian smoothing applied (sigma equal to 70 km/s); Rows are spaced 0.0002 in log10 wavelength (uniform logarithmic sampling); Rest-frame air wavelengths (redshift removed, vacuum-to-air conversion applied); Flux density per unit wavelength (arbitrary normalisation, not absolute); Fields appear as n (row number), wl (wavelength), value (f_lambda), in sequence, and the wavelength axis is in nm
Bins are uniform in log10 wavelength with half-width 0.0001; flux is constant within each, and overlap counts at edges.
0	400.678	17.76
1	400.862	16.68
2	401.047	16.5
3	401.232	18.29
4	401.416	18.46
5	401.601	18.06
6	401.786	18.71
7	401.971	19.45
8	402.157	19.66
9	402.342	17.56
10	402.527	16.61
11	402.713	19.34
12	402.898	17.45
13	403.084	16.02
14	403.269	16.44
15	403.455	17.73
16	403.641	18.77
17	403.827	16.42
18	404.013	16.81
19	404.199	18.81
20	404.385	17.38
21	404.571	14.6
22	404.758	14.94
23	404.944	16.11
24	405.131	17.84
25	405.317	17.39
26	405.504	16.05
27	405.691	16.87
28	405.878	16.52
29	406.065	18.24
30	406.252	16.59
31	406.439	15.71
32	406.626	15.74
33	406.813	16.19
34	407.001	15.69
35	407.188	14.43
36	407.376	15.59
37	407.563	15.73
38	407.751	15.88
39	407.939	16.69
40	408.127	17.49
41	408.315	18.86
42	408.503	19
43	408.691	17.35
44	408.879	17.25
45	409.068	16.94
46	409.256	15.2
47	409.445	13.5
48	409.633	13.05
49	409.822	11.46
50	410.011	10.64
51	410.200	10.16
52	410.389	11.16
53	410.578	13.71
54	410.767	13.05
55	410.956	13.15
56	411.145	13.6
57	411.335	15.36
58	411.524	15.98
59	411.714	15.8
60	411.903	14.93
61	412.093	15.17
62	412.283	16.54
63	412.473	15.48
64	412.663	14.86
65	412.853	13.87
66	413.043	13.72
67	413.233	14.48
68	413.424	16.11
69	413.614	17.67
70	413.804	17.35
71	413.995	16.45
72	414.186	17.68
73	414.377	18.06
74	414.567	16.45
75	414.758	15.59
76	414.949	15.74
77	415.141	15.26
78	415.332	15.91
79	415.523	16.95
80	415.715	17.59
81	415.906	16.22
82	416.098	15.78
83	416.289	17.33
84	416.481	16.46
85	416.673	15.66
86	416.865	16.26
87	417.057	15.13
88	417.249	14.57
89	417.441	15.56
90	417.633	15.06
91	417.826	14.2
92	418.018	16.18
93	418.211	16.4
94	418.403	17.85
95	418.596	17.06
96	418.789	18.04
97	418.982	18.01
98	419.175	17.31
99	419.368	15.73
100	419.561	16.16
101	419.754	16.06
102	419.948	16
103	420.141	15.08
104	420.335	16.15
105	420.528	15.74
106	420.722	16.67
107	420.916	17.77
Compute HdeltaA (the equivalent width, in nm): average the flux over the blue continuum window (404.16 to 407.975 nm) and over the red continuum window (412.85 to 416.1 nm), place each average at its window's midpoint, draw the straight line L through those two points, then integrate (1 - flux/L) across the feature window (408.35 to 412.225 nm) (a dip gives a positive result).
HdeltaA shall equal 0.44 nm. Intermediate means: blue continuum 16.3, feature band 14.4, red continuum 16.2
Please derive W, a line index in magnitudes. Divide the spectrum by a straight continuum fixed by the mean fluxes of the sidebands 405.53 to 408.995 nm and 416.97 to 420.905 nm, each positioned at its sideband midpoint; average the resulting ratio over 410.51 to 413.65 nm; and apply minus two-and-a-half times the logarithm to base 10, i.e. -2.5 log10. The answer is 0.11 mag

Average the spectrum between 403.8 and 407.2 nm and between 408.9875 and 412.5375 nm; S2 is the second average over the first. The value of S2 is 0.84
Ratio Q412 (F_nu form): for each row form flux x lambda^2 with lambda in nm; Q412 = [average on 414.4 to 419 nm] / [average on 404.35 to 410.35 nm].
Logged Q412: 1.08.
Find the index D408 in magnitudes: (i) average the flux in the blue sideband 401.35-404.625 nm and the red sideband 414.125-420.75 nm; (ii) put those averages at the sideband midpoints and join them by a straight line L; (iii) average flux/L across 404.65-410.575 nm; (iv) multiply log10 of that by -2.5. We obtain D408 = 0.11 mag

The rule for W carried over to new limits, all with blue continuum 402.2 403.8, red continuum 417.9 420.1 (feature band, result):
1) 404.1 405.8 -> 0.05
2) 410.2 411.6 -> 0.26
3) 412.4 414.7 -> 0.06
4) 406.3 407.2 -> 0.11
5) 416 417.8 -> 0.08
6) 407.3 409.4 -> 0.03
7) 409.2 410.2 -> 0.35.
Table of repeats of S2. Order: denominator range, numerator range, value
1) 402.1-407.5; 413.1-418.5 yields 0.96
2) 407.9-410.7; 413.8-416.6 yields 1.12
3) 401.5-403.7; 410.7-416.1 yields 0.87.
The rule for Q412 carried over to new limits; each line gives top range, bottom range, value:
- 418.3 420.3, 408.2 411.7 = 1.21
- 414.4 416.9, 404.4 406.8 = 1.04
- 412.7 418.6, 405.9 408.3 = 1.03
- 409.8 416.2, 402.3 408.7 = 0.93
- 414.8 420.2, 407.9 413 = 1.13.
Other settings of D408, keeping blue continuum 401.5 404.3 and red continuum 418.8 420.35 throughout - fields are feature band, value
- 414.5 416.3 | 0.04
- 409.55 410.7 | 0.42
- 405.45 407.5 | 0.09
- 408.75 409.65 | 0.12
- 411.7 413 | 0.13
